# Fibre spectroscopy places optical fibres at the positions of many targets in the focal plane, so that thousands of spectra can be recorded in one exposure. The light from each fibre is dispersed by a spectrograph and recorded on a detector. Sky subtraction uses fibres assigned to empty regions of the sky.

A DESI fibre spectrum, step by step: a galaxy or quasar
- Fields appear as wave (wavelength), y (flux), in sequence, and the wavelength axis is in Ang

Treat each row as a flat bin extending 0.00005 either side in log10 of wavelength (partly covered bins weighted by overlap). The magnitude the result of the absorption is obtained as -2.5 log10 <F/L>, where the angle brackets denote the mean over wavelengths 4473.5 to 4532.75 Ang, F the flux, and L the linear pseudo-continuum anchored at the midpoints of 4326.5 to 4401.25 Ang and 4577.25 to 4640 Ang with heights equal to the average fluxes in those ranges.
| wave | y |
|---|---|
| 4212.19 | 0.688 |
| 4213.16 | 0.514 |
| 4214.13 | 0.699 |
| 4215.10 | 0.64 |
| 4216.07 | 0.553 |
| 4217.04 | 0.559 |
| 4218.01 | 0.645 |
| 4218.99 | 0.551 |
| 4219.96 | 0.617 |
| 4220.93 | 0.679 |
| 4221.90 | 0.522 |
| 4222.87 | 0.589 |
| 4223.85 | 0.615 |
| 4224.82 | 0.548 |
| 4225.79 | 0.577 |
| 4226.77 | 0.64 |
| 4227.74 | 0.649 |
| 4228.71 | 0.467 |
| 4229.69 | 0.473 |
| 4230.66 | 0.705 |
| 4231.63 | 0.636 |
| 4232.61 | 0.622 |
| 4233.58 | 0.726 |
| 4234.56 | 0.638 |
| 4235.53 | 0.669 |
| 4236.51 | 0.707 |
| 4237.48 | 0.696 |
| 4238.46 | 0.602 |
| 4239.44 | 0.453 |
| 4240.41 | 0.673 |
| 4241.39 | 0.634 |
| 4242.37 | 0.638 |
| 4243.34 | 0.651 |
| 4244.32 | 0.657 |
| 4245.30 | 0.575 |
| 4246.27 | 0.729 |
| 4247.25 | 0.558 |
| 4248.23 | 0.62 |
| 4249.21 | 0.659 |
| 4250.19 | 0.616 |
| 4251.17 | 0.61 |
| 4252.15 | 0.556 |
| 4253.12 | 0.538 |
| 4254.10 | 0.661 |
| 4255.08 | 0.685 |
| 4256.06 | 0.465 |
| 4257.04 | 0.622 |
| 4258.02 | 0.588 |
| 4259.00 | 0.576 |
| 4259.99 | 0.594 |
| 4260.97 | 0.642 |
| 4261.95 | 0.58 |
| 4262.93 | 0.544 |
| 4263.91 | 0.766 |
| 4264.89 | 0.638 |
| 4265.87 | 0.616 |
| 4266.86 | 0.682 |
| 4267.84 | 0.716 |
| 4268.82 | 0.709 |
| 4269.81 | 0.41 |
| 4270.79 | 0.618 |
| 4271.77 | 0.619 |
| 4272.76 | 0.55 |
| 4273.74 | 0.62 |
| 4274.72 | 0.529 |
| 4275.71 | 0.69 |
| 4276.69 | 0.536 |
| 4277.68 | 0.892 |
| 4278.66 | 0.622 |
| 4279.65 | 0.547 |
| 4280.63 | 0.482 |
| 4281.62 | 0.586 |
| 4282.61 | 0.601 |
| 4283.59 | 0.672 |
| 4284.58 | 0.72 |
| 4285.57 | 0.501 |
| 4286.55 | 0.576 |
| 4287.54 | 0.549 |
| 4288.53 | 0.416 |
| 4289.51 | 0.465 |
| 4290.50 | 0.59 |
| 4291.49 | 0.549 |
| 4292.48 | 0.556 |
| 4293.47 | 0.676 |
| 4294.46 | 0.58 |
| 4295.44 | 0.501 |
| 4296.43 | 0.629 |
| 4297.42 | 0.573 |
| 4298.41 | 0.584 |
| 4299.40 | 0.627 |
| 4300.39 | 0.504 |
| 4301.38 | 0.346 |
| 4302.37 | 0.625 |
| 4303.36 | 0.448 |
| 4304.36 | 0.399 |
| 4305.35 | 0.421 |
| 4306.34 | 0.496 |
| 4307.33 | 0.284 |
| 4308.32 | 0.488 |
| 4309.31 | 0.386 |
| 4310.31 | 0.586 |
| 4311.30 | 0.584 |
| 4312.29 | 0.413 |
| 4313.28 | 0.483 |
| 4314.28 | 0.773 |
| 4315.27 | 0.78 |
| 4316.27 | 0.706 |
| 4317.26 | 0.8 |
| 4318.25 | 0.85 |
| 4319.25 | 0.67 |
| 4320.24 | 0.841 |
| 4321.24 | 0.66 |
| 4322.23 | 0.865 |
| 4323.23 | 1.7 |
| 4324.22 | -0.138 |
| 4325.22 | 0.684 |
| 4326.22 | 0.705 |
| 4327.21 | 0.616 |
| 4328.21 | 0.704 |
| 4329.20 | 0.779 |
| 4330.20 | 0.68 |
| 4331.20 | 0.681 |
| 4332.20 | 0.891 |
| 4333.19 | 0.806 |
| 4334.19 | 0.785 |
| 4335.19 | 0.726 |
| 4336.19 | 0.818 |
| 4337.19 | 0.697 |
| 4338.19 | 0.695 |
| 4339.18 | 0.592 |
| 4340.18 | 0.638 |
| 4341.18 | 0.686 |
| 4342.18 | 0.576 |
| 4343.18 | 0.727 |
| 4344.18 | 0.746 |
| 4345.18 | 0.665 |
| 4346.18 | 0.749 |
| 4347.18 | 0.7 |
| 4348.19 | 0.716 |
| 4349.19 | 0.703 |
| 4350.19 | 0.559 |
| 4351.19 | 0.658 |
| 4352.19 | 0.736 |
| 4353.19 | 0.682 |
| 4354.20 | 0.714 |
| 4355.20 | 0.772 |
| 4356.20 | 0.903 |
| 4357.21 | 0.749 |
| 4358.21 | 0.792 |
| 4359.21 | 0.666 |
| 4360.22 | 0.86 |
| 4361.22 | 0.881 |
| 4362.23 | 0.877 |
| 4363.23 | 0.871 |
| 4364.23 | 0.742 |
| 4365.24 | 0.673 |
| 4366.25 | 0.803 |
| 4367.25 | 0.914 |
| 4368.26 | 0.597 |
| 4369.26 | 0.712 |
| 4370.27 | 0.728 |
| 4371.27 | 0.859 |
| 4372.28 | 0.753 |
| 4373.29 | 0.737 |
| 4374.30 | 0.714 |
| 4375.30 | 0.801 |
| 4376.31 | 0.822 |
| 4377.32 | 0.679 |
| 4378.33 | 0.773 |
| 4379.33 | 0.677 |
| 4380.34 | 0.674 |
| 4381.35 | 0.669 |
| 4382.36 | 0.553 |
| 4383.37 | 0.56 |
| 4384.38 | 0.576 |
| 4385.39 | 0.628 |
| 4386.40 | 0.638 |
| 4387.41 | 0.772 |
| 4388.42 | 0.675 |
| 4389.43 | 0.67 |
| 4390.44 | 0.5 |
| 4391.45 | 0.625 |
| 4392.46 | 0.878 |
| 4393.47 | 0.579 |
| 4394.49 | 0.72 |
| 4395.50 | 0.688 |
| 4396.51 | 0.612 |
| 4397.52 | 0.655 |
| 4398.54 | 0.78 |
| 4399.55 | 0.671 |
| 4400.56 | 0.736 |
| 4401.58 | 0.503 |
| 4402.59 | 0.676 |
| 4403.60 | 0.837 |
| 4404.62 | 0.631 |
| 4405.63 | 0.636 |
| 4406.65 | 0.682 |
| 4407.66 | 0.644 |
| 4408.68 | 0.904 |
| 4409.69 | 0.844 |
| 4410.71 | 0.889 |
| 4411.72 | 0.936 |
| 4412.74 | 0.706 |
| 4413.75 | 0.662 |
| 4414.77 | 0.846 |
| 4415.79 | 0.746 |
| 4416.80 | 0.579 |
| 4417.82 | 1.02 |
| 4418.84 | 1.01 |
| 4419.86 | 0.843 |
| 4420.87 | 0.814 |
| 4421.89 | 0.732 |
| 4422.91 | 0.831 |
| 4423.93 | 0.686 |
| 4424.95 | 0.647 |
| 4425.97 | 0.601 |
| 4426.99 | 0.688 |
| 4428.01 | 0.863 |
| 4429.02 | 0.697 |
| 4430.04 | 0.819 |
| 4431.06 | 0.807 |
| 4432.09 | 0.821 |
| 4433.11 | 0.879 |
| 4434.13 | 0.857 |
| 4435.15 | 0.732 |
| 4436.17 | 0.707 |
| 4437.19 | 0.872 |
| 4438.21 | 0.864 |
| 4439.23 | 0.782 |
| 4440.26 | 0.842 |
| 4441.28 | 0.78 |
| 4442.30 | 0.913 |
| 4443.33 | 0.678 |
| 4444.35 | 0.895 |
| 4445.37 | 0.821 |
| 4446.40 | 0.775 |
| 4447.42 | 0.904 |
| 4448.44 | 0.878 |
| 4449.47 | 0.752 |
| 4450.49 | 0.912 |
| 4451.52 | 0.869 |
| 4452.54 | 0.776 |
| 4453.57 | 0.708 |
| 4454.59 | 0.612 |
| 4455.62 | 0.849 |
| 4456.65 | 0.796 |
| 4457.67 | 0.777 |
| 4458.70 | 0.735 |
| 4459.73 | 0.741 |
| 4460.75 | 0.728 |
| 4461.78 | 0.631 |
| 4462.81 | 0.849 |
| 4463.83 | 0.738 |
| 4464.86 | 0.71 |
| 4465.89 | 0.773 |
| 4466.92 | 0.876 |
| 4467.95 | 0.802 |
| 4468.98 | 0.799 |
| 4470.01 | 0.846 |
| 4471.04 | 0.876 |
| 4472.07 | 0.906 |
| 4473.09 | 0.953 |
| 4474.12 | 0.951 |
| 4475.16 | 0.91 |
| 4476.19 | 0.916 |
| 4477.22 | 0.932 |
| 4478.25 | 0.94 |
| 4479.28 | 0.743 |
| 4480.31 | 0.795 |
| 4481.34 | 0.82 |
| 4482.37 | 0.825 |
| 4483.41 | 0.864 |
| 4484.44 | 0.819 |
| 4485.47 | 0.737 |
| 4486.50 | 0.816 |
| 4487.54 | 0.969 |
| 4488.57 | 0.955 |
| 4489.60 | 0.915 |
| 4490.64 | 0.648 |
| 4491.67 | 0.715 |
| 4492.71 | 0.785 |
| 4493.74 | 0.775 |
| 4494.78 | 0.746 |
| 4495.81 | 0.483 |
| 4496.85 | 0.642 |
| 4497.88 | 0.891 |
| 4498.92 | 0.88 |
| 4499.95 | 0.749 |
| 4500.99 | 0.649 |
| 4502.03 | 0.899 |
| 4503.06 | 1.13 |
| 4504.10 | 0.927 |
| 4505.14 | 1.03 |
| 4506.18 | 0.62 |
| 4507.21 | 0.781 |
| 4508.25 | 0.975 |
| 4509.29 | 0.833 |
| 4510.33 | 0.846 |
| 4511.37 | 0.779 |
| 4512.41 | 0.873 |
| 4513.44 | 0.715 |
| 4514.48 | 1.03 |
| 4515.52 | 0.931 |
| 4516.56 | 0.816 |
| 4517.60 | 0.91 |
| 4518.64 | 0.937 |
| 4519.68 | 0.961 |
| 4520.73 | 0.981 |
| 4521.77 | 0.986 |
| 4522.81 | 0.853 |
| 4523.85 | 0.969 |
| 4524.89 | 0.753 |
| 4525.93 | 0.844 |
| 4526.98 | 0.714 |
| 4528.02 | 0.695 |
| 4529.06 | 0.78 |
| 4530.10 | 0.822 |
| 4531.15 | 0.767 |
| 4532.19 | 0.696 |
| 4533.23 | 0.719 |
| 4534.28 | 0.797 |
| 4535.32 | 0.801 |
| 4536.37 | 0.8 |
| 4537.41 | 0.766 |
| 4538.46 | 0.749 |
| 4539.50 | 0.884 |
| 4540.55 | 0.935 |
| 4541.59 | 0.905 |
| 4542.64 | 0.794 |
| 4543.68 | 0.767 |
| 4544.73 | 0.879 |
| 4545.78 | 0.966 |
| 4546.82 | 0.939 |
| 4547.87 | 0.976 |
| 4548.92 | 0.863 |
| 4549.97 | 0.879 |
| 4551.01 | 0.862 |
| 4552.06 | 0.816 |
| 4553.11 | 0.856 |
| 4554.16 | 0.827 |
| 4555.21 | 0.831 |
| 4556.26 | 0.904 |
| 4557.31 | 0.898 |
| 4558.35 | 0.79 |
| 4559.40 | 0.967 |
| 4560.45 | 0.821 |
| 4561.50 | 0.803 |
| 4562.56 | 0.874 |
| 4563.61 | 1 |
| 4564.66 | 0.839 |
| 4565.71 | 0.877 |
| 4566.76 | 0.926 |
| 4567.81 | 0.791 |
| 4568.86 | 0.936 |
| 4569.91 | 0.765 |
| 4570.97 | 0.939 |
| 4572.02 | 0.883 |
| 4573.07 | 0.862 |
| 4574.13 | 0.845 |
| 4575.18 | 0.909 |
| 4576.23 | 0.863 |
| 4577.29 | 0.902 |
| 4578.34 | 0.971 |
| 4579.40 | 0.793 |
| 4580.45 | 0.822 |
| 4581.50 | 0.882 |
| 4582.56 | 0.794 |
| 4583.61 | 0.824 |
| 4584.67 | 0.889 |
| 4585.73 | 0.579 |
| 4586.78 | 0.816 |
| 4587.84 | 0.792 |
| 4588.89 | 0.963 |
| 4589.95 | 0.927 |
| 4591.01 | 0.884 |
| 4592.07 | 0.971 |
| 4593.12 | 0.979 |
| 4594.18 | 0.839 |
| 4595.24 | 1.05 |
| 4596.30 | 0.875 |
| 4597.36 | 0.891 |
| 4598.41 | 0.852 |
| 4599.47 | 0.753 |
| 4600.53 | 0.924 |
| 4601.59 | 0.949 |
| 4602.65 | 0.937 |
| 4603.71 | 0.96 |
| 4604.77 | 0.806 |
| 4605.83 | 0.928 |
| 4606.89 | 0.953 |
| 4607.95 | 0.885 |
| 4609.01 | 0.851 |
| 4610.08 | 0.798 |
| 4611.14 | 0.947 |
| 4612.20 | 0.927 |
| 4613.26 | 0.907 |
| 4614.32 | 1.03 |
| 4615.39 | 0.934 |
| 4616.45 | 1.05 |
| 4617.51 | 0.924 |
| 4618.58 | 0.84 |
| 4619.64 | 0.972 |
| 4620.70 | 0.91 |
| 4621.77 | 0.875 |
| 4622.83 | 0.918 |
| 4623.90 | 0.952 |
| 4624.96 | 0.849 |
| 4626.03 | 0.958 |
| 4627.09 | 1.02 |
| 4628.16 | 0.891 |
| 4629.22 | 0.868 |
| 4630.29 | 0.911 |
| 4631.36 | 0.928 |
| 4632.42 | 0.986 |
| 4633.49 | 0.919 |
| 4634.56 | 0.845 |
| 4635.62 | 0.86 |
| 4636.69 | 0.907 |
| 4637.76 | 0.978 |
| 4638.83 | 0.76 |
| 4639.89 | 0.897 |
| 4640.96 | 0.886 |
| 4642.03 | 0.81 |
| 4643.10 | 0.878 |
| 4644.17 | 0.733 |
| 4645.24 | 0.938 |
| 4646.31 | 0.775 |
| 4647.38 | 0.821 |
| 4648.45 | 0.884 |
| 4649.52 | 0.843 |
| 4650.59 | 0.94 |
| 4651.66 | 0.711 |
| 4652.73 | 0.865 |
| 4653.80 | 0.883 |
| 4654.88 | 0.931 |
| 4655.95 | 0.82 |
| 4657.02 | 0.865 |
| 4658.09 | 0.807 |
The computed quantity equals -0.03 mag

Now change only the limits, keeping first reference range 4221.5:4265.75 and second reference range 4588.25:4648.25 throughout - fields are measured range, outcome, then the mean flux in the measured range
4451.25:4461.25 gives 0.030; 0.757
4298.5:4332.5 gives 0.075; 0.626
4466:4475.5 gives -0.111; 0.874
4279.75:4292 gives 0.158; 0.559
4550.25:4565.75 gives -0.010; 0.864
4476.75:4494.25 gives -0.035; 0.827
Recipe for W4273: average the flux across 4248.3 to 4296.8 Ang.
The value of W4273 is 0.599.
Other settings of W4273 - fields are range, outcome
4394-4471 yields 0.773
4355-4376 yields 0.782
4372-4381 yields 0.735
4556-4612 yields 0.877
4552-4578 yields 0.871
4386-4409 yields 0.681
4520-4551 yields 0.838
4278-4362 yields 0.648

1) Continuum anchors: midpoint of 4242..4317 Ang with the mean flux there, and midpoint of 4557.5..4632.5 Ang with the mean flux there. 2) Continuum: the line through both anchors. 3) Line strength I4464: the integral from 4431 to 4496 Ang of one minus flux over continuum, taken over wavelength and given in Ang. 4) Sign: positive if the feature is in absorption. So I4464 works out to -4.24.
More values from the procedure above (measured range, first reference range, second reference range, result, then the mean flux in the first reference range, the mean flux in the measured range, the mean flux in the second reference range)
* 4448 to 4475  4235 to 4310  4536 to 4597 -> -1.27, 0.584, 0.803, 0.868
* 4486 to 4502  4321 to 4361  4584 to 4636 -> 0.93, 0.725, 0.778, 0.903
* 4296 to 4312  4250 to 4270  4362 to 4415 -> 3.72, 0.613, 0.497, 0.715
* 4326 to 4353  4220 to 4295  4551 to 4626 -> -1.15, 0.607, 0.705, 0.885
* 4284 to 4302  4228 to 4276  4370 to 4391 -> 2.42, 0.617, 0.553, 0.688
